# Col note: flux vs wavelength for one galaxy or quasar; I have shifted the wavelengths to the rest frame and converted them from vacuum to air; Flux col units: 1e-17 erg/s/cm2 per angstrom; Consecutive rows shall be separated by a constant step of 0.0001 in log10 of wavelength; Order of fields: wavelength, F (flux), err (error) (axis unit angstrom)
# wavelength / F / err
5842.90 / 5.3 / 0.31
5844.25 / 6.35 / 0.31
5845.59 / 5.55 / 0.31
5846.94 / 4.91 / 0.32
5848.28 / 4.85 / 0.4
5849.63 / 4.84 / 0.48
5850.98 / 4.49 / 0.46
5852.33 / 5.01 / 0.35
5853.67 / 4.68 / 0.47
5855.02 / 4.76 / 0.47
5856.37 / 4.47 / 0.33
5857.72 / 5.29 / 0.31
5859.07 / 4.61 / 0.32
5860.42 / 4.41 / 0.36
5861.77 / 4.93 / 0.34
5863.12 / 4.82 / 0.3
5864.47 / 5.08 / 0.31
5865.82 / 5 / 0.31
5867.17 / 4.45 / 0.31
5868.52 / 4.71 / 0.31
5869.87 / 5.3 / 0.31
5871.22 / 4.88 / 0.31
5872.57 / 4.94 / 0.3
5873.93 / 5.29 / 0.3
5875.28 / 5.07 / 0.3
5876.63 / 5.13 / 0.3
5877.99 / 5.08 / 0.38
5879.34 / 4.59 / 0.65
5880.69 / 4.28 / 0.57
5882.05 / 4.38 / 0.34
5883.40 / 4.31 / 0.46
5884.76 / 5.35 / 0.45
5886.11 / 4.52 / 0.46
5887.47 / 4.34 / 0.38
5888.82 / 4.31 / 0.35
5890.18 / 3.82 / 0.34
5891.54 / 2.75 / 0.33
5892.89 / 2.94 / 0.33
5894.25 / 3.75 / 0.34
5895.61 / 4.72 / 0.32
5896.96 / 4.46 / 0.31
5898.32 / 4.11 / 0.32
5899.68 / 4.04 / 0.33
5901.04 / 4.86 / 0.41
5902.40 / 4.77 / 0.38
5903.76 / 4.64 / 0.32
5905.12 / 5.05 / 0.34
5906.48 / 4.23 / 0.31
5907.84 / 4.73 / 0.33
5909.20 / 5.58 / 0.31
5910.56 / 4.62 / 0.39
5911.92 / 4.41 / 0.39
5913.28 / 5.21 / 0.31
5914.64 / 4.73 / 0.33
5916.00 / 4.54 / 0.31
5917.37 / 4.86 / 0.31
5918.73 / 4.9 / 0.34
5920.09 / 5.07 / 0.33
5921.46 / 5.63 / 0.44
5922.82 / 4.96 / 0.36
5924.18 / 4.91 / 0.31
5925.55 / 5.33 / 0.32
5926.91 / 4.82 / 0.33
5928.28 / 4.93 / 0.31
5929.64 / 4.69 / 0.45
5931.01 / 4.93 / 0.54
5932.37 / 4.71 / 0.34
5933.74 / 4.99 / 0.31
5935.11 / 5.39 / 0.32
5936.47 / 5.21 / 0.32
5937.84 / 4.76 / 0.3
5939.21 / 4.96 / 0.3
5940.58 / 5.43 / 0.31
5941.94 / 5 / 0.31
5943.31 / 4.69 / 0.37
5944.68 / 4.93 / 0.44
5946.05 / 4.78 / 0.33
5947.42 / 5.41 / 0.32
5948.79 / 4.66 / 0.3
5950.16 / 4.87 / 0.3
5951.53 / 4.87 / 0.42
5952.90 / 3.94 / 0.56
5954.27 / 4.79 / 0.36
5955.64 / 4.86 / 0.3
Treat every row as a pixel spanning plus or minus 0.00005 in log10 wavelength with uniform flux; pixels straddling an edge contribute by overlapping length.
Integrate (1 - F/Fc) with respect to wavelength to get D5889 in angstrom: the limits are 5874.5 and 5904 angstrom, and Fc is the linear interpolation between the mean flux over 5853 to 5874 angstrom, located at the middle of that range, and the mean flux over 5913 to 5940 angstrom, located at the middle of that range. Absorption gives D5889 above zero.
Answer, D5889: 3.1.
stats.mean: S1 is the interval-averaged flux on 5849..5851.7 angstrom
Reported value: 4.66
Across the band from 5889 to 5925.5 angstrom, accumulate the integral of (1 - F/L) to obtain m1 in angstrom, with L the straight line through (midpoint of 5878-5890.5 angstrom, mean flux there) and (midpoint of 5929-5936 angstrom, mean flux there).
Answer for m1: 1.2 angstrom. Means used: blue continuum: 4.49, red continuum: 4.95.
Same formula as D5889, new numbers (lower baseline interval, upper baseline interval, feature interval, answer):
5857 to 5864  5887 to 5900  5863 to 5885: -2.0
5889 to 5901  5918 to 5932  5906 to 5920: -0.7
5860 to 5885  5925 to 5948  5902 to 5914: 0.3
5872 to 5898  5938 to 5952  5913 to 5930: -0.8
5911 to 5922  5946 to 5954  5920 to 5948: -1.1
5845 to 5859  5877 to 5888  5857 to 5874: -0.5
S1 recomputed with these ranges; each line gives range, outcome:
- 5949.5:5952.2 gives 4.87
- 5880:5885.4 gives 4.57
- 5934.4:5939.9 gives 5.08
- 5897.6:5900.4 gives 4.08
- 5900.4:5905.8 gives 4.83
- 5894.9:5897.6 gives 4.59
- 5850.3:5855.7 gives 4.73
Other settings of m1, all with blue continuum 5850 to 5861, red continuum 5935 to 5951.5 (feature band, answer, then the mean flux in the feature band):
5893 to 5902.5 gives 1.12 angstrom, 4.28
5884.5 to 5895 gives 1.96 angstrom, 3.92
